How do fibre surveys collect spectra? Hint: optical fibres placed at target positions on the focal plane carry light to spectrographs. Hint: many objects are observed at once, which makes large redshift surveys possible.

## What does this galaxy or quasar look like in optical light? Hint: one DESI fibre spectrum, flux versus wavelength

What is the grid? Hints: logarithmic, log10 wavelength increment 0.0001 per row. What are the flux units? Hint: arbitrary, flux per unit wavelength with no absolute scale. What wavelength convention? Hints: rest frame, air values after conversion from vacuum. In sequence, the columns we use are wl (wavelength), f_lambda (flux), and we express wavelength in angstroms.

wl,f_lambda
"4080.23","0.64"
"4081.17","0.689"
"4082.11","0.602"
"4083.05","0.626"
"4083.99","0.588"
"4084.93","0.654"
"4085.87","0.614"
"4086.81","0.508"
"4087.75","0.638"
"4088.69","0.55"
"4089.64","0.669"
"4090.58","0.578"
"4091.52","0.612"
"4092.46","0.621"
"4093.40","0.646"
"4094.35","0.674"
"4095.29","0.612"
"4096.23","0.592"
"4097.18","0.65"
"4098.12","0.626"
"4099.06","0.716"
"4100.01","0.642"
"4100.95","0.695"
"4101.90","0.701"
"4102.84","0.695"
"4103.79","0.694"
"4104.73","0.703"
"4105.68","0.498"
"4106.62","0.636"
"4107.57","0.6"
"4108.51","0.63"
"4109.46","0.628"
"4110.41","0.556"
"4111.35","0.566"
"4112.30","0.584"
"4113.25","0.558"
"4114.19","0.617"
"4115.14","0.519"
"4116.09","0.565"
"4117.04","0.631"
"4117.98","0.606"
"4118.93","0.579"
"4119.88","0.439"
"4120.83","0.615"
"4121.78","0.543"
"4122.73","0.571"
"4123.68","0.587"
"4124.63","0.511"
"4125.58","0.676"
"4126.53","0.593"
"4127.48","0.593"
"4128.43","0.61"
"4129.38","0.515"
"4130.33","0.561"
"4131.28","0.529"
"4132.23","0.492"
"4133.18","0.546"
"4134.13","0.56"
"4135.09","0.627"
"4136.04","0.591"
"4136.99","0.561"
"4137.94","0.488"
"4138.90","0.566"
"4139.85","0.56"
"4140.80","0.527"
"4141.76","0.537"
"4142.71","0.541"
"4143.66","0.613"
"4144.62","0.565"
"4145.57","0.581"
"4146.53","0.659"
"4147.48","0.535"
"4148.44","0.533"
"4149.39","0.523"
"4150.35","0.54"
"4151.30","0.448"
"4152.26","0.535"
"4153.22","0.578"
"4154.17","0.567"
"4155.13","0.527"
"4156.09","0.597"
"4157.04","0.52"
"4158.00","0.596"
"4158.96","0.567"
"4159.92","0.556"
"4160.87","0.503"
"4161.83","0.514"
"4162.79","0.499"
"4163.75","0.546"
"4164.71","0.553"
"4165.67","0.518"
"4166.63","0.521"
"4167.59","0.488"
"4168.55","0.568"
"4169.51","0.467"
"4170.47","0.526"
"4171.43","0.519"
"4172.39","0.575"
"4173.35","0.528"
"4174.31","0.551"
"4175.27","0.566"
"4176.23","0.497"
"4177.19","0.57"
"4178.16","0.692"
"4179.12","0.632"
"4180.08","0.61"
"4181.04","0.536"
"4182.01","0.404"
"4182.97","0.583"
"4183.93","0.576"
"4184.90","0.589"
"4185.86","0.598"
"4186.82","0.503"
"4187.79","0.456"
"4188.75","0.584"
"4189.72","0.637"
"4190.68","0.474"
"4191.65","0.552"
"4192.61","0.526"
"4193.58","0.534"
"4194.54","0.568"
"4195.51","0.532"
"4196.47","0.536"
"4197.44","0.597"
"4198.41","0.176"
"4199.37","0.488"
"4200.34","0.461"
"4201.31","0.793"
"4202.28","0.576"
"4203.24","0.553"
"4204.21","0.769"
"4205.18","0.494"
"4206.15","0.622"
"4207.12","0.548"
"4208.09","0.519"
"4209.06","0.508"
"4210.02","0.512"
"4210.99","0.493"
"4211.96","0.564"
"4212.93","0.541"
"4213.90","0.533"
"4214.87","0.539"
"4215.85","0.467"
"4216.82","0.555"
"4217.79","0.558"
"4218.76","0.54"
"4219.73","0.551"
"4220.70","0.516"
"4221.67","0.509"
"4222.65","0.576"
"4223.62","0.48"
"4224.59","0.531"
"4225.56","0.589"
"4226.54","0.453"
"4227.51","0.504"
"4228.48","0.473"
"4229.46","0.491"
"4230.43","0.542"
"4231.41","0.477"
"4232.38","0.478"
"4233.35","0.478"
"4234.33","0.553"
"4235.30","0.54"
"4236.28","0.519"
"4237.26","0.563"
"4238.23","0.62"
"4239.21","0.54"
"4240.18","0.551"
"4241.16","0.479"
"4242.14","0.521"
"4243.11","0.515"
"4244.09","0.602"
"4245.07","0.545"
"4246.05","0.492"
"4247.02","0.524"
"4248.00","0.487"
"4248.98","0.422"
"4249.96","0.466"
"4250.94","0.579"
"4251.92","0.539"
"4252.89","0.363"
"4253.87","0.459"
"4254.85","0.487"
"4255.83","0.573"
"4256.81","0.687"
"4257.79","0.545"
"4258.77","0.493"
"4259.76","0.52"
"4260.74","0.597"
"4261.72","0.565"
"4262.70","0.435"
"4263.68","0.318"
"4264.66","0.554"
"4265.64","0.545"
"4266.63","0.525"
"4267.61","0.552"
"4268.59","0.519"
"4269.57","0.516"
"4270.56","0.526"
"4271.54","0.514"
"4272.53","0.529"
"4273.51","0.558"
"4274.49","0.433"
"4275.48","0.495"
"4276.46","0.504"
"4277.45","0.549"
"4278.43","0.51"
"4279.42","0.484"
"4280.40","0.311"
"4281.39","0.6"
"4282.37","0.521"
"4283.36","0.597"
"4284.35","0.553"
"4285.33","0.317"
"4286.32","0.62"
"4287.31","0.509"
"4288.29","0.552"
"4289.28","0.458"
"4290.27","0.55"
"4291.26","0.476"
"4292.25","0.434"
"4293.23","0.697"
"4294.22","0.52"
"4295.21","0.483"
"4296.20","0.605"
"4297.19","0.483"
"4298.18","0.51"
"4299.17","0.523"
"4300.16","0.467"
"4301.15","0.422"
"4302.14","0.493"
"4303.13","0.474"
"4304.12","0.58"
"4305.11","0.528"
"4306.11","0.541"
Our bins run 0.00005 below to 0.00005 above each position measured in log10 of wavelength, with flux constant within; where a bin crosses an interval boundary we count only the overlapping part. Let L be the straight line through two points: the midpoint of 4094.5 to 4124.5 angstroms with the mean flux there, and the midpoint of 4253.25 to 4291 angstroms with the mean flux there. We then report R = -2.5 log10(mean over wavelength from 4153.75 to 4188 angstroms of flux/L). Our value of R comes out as 0.05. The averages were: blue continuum 0.608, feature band 0.546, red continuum 0.514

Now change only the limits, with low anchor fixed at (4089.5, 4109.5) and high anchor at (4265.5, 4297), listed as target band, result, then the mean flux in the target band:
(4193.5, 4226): 0.05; 0.539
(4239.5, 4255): 0.08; 0.503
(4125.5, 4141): 0.10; 0.562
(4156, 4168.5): 0.12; 0.536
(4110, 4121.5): 0.11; 0.569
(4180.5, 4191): 0.08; 0.541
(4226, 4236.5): 0.10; 0.5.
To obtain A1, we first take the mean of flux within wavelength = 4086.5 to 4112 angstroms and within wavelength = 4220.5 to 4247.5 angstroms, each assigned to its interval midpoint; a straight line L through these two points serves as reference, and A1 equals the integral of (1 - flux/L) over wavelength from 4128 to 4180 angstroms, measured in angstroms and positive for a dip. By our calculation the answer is 3.1 angstroms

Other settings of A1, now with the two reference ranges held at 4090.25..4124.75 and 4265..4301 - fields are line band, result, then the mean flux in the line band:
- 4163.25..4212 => 1.81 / 0.545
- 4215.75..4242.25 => 0.94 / 0.524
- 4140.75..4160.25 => 1.02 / 0.555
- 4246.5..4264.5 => 0.85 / 0.504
